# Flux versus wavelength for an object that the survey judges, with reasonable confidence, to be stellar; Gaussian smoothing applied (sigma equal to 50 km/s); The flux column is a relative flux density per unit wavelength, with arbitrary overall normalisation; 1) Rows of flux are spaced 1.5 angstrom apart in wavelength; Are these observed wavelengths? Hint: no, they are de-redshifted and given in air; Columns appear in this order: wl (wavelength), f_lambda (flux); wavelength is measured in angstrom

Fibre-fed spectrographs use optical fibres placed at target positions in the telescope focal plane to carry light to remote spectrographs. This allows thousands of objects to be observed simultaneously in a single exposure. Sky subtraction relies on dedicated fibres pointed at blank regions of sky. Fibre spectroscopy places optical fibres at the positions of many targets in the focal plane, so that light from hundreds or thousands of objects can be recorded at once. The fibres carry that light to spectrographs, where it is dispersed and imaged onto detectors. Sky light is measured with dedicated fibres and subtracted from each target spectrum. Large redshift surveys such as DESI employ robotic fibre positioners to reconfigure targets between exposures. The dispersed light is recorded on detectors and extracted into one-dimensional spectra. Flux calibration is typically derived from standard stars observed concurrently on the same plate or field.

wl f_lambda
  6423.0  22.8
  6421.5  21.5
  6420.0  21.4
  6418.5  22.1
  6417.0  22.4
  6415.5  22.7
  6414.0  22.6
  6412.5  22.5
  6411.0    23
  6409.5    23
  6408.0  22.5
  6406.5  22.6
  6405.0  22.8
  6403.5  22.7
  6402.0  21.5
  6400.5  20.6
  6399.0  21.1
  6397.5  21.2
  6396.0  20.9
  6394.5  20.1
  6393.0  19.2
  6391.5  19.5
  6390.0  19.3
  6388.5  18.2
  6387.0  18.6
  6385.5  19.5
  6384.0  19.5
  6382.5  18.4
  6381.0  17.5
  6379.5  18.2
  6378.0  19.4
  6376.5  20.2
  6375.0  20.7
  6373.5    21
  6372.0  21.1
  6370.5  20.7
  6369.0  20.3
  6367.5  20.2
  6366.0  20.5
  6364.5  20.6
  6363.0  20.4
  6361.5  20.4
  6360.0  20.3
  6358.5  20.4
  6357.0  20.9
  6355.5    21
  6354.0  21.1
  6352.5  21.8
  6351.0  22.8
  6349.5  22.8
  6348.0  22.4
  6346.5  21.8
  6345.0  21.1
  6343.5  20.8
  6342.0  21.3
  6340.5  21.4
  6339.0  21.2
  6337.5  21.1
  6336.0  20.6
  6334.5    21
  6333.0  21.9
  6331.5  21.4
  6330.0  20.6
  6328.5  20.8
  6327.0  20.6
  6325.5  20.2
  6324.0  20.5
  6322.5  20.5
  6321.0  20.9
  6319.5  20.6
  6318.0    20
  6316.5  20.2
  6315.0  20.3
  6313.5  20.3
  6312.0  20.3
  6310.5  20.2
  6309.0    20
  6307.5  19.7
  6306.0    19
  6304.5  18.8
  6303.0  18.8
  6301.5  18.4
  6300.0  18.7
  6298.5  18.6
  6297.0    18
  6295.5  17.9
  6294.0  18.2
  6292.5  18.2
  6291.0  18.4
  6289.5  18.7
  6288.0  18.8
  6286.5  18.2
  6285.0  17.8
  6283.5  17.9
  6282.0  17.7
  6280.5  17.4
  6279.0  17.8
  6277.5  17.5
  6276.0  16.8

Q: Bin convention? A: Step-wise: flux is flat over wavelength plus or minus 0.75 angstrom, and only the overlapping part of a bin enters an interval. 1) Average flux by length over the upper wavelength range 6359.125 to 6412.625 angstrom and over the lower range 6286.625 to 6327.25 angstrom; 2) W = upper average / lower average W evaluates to 1.06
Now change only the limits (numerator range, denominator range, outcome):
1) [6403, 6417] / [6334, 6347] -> 1.07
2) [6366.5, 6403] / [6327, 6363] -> 0.94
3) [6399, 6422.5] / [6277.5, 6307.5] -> 1.22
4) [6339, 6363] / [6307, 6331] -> 1.05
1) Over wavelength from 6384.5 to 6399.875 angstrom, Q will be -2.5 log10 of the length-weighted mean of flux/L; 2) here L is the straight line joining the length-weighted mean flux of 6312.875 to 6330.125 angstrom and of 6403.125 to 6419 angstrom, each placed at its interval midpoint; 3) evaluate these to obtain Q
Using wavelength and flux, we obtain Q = 0.13 mag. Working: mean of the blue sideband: 20.5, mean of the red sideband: 22.6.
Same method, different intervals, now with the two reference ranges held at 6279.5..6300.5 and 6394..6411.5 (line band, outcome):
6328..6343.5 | -0.078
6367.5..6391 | 0.082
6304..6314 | -0.055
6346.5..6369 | -0.039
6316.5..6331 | -0.068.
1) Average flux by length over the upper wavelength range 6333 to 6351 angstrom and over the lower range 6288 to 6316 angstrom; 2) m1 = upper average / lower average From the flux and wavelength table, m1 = 1.13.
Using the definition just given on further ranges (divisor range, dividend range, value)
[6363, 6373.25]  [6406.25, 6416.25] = 1.10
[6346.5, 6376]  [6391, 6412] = 1.02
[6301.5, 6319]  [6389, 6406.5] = 1.06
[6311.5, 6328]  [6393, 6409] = 1.05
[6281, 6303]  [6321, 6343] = 1.15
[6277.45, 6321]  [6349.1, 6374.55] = 1.11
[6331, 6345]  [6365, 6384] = 0.94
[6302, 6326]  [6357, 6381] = 1.01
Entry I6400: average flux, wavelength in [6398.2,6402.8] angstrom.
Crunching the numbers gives 21.1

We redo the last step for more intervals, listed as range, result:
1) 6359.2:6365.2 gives 20.4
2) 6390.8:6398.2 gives 20.2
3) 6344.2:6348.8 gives 21.8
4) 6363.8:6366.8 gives 20.5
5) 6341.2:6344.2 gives 21.1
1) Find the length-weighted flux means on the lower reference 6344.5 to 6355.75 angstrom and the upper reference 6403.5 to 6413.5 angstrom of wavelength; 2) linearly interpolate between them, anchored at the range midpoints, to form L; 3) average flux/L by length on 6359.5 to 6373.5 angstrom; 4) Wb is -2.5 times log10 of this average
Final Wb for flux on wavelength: 0.08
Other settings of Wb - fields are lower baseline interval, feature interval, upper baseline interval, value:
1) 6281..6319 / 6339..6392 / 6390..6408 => 0.00 mag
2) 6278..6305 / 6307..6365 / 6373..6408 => -0.10 mag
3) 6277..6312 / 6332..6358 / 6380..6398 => -0.14 mag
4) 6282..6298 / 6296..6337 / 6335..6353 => -0.01 mag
